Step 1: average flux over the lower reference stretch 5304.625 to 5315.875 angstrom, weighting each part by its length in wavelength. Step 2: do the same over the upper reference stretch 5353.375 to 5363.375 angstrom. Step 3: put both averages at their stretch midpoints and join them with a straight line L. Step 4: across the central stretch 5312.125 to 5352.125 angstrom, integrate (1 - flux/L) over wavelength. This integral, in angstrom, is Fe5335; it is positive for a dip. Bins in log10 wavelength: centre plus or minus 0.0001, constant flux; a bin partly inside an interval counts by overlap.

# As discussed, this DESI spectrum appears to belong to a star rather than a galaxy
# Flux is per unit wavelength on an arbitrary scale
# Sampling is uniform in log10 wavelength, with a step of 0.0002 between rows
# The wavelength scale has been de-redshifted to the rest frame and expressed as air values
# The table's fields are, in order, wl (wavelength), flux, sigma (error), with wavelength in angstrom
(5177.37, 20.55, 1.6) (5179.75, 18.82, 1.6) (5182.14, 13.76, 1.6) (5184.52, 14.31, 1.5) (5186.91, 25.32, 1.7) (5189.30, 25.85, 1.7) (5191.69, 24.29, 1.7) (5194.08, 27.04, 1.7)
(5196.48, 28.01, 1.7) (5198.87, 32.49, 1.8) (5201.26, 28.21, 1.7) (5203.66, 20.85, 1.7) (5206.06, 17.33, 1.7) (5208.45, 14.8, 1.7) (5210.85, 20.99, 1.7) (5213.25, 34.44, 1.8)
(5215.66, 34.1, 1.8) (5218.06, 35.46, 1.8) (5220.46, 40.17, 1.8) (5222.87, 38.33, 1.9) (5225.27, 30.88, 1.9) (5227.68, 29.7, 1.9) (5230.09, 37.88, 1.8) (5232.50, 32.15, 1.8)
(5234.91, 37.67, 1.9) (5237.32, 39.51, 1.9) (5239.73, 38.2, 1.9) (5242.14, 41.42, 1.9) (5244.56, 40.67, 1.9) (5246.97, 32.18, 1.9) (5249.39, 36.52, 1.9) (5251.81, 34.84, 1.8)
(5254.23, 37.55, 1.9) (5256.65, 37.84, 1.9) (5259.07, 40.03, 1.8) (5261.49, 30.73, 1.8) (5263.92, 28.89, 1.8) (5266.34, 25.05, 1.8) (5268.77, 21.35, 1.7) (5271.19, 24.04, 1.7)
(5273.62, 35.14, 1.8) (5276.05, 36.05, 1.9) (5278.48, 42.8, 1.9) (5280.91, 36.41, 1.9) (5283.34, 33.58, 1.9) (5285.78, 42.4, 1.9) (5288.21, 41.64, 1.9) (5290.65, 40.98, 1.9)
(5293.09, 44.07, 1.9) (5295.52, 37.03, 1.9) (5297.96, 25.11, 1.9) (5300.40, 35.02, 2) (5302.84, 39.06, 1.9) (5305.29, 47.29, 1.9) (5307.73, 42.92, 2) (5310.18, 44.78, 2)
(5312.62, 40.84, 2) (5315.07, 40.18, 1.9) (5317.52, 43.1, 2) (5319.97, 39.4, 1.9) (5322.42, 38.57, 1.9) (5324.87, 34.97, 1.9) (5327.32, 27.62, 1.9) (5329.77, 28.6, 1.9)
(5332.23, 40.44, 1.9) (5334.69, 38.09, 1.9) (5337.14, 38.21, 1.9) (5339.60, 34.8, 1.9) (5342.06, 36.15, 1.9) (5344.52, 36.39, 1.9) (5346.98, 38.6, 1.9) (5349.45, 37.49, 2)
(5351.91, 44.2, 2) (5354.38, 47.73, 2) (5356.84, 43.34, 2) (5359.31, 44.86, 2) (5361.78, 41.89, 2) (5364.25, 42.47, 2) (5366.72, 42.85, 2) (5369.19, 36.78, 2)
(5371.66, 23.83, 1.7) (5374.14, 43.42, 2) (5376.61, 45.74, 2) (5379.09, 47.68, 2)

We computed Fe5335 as 5.8 angstrom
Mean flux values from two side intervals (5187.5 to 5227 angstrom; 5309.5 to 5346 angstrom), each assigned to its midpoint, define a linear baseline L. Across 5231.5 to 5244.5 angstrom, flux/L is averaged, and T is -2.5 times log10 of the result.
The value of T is -0.24 mag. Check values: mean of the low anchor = 28.3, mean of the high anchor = 37.4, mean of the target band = 38.1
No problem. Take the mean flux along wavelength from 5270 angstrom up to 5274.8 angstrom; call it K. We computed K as 29.6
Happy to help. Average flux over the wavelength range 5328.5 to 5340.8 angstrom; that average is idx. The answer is 36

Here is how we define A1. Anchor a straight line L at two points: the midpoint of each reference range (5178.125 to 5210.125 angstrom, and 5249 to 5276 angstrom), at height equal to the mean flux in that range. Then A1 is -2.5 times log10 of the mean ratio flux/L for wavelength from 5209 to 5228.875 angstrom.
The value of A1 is -0.24 mag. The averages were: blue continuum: 22.4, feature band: 32.4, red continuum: 32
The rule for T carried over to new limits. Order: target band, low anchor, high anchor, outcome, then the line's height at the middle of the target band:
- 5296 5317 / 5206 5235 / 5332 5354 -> -0.086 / 36.4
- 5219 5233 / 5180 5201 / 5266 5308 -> -0.228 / 28.4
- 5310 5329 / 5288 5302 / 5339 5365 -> 0.014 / 38.7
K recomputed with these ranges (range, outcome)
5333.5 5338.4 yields 38.2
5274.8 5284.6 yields 37.2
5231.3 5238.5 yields 36.4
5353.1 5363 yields 44.4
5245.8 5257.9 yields 35.8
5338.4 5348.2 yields 36.5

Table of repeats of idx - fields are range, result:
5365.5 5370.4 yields 39.8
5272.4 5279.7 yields 38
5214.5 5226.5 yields 35.8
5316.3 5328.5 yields 36.8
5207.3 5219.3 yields 28.1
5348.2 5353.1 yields 40.8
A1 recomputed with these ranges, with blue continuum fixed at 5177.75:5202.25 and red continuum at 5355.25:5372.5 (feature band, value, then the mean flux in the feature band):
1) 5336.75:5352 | 0.019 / 37.5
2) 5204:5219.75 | -0.020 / 26.3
